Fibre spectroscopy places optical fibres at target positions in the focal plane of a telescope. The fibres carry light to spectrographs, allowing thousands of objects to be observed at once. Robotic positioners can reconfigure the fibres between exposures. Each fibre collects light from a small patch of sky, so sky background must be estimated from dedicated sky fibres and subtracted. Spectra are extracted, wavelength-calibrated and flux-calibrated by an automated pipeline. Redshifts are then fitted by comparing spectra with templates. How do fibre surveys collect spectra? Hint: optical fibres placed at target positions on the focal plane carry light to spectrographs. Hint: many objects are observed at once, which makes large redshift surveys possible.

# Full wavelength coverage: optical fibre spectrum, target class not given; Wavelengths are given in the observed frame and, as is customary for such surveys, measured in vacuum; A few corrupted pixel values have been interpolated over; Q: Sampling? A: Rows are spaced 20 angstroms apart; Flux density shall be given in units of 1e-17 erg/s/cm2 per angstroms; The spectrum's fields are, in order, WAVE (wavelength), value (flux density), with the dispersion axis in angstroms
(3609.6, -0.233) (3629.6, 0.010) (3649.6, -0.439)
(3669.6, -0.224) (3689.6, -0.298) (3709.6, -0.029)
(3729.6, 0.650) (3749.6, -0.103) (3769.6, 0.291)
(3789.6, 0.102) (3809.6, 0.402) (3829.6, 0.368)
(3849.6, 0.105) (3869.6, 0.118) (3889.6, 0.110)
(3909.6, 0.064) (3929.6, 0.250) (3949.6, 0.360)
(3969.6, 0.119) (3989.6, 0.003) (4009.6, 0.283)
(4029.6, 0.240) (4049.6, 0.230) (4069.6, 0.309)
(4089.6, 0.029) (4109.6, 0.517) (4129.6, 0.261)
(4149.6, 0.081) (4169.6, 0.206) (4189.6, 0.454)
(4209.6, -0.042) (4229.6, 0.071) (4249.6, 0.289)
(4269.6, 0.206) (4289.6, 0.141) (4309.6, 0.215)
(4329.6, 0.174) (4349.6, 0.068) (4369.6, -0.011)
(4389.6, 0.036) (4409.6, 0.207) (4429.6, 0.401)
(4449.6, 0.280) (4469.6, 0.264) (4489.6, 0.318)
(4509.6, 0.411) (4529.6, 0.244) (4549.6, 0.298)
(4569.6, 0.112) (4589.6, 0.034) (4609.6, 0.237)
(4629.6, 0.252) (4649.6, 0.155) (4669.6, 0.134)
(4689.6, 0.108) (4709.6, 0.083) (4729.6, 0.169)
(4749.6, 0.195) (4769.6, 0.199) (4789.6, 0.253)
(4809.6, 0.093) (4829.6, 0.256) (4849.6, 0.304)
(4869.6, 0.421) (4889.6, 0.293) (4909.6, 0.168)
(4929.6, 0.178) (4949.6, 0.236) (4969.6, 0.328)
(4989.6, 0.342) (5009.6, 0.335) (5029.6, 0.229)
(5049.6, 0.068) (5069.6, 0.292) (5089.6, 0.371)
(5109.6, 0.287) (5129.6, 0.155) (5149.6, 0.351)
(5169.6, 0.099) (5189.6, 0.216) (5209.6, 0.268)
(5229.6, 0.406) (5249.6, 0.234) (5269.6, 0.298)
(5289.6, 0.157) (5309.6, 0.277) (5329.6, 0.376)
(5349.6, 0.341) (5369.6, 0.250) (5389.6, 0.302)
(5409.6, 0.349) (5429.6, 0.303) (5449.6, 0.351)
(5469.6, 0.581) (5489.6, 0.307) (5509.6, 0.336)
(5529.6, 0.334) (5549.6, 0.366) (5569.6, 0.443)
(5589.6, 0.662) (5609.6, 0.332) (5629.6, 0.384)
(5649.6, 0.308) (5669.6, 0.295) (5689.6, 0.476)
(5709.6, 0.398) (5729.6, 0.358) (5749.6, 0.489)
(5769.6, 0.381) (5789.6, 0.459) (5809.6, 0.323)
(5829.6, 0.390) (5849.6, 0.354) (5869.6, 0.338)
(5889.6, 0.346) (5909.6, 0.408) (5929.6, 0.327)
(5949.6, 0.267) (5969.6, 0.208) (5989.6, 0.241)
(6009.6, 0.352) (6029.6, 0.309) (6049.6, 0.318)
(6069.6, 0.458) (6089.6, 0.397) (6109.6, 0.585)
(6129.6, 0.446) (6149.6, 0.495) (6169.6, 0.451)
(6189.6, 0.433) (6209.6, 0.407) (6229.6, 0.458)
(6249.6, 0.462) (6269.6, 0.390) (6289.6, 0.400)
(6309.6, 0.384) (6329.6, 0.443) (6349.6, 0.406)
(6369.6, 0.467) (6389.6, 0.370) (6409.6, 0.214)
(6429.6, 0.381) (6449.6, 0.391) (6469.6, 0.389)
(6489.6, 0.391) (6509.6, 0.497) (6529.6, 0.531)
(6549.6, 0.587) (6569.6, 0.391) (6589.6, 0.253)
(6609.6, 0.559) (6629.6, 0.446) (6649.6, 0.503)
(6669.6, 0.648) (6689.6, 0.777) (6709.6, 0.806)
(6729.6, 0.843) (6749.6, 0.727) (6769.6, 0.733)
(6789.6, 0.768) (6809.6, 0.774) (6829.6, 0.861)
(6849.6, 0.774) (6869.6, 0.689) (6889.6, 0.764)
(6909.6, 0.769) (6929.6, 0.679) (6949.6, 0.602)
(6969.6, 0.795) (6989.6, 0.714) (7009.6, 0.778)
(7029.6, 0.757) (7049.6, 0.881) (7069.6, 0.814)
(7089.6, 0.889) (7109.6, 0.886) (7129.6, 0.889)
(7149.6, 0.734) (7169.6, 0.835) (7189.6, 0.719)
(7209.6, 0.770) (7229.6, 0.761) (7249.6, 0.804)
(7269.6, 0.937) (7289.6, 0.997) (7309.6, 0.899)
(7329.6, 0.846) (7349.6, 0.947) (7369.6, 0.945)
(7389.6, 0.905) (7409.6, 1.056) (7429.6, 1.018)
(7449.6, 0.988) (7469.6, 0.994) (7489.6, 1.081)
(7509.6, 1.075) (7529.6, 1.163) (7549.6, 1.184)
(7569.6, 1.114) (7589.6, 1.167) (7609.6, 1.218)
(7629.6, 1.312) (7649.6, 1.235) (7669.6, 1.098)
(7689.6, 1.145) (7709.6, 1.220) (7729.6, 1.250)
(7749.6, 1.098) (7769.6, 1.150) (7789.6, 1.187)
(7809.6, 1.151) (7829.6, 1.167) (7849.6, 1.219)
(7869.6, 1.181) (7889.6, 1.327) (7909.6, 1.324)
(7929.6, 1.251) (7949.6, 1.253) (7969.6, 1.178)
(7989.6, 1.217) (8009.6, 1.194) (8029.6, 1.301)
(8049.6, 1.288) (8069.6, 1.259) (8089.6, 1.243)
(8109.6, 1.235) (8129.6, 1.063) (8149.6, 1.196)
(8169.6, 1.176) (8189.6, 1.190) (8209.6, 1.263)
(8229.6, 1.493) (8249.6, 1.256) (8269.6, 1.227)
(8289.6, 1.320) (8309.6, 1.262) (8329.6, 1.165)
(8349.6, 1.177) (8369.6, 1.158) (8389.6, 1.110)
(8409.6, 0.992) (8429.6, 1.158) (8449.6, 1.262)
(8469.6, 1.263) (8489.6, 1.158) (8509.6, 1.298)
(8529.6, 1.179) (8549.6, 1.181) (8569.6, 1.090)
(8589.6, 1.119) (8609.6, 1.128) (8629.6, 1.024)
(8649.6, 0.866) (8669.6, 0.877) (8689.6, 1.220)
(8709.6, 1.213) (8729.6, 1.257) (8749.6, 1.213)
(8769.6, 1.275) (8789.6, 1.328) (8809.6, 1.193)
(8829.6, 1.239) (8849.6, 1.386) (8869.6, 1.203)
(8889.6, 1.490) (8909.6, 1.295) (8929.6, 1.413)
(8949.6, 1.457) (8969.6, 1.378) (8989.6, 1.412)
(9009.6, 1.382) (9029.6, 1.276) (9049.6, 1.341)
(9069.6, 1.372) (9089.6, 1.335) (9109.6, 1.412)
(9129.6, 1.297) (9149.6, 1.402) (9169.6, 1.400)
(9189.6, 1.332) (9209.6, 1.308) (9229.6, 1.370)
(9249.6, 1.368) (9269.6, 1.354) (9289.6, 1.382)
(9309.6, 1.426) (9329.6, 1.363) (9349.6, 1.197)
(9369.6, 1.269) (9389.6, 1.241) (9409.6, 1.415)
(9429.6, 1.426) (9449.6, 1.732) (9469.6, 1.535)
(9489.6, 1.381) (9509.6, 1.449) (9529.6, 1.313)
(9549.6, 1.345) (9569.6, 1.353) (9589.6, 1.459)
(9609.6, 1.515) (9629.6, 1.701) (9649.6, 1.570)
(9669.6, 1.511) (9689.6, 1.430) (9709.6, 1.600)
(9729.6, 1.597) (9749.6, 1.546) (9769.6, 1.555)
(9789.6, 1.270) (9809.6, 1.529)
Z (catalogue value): 0.672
